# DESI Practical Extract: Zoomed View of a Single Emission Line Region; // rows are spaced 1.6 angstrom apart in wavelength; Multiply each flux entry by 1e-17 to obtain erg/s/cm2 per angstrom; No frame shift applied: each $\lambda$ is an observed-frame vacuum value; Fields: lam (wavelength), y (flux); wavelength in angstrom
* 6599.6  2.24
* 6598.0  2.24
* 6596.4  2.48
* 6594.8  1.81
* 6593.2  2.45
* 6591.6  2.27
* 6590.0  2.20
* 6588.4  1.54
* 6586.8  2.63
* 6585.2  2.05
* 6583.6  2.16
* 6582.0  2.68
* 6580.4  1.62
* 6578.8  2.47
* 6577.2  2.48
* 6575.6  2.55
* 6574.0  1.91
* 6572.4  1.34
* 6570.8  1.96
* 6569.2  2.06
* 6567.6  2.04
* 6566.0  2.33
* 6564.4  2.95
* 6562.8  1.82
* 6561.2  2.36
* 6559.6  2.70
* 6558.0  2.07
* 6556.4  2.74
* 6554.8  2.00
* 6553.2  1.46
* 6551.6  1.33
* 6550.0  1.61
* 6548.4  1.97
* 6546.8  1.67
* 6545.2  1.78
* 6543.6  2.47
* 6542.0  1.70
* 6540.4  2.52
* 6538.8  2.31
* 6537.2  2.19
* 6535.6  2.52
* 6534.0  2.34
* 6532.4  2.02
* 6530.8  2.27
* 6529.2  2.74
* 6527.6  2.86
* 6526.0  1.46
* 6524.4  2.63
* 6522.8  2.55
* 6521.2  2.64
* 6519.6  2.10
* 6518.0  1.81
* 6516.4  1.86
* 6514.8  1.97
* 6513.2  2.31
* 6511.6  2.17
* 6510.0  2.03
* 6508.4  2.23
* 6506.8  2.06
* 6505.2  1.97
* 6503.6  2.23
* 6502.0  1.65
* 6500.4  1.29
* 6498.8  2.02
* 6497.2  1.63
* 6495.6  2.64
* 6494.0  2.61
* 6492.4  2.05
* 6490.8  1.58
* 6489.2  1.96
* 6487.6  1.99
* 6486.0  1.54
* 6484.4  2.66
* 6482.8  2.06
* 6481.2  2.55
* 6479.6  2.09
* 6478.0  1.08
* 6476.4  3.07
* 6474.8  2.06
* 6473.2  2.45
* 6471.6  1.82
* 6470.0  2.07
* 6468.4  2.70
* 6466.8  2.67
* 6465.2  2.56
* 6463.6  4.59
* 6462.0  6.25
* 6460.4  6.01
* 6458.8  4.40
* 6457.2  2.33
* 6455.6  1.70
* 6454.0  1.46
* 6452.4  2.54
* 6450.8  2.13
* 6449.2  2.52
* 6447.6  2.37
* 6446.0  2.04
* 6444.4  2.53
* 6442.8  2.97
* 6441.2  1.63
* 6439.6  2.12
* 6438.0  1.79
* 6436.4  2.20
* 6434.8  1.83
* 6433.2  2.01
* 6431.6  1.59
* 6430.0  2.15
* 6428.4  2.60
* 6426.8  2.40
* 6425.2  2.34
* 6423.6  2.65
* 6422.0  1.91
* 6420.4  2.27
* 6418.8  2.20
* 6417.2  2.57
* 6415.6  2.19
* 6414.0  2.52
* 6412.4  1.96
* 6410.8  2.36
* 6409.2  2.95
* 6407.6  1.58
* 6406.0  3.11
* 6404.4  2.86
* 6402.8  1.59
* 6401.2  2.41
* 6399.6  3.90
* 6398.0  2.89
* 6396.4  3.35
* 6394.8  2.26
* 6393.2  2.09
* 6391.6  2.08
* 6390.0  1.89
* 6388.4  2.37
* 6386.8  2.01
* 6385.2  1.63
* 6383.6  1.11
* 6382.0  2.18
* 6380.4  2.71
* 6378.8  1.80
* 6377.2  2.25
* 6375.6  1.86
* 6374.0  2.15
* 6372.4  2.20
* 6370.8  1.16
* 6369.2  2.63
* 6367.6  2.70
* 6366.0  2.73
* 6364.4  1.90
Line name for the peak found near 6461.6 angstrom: [O III]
